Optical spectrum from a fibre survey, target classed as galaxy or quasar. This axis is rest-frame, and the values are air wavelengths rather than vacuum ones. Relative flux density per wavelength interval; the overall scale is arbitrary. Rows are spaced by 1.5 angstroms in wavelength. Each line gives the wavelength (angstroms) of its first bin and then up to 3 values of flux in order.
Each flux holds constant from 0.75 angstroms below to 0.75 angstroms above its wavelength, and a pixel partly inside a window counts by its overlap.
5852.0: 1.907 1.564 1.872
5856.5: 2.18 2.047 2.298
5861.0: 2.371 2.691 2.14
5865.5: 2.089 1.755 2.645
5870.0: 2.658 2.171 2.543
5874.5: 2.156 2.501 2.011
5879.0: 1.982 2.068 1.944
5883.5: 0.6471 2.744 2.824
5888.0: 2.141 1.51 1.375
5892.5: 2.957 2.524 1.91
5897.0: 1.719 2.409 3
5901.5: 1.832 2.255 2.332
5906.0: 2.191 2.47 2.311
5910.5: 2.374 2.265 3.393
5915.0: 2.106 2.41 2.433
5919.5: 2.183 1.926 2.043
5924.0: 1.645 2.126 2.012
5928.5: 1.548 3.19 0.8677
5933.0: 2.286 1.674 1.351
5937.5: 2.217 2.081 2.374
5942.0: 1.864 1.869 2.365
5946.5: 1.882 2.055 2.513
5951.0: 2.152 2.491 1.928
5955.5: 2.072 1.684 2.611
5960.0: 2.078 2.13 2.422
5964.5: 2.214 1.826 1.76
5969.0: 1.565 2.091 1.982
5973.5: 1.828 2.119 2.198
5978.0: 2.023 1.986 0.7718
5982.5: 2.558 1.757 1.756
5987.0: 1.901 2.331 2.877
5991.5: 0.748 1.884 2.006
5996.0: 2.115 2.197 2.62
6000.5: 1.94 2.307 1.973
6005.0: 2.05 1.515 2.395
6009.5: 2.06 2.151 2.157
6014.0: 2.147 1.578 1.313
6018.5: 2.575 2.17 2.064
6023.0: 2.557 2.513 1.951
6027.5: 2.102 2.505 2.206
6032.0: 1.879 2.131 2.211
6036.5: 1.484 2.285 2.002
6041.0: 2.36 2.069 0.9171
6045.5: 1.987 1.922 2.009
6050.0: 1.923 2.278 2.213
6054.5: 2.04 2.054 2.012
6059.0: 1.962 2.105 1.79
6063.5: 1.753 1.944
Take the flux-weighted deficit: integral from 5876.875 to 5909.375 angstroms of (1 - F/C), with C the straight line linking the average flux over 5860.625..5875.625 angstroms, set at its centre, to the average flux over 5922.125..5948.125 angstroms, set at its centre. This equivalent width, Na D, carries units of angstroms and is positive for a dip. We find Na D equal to 0.7 angstroms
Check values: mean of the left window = 2.33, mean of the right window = 1.97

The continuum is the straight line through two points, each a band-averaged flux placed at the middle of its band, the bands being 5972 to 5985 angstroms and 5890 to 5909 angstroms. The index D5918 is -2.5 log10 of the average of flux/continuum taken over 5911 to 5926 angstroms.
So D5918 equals -0.05 mag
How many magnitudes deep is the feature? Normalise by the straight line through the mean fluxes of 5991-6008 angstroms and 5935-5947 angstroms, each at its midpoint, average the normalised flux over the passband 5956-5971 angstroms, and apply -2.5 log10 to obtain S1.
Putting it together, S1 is -0.03 mag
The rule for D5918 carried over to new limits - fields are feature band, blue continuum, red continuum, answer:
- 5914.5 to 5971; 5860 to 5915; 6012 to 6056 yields 0.06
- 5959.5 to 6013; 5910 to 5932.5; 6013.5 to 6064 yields 0.05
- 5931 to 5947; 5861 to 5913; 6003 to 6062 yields 0.13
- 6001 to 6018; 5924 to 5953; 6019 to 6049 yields 0.05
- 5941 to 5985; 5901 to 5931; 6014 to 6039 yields 0.08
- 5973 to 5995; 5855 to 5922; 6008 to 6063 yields 0.11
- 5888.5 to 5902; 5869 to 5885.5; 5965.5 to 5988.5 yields -0.03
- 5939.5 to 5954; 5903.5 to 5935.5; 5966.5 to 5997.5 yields -0.05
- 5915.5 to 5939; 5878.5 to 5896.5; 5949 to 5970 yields 0.04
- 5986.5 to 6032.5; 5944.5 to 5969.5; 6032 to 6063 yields -0.03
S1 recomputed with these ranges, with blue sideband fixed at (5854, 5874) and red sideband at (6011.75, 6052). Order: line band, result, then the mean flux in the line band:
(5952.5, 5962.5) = 0.01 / 2.12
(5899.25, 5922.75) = -0.07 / 2.35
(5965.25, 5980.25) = 0.10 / 1.94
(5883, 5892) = 0.15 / 1.94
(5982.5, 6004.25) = 0.02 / 2.05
